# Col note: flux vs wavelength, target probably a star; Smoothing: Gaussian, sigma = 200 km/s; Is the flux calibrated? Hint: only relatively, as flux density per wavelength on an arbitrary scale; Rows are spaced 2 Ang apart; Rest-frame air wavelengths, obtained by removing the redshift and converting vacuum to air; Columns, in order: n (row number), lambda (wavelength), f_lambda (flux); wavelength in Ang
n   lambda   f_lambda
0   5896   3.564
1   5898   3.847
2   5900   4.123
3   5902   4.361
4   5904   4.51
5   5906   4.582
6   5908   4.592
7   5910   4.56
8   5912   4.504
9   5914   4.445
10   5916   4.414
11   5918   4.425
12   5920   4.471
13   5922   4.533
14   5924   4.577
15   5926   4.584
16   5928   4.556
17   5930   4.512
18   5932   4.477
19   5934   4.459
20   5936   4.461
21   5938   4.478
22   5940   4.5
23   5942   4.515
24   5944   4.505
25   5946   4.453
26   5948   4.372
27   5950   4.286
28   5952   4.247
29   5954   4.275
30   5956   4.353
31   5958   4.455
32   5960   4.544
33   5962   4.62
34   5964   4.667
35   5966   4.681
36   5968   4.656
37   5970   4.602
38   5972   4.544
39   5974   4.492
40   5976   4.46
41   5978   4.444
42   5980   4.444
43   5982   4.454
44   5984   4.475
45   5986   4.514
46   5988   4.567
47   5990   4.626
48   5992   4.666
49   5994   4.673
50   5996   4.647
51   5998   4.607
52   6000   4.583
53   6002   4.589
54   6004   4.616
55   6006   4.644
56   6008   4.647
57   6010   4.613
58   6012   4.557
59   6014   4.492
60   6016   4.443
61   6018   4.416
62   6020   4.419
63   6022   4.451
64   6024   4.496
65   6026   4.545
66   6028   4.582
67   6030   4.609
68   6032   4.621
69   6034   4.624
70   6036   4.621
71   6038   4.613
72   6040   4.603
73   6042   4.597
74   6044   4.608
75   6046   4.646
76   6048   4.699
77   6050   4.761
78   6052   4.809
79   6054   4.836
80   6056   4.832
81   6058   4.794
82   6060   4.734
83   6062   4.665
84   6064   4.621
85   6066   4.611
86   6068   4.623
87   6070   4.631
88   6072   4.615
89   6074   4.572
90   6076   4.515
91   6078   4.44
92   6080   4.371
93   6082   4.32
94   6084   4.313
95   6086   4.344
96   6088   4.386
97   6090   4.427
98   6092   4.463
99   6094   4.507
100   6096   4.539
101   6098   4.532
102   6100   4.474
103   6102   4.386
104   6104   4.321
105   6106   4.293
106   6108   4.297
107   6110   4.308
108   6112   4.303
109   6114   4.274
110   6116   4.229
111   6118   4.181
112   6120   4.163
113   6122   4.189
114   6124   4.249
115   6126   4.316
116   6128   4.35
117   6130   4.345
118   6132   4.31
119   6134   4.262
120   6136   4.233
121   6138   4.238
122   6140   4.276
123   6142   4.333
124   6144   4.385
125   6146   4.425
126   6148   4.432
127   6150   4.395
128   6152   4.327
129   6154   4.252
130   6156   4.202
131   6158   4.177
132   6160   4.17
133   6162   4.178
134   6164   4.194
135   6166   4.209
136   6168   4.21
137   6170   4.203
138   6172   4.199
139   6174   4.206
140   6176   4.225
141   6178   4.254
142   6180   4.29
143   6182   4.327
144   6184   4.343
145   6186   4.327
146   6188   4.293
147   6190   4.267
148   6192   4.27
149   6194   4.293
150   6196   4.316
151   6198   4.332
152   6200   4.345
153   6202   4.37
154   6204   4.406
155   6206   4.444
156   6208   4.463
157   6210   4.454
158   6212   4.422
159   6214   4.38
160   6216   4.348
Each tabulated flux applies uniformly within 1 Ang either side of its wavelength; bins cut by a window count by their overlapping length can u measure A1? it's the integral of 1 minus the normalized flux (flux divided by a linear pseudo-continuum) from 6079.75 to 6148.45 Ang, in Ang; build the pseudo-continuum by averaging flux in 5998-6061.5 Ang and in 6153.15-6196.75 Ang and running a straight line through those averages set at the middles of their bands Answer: 1.0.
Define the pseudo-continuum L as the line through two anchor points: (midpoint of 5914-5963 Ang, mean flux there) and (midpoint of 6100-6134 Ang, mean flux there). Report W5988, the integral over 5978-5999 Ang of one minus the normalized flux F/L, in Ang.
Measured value -0.7 Ang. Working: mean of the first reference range 4.46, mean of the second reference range 4.29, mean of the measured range 4.56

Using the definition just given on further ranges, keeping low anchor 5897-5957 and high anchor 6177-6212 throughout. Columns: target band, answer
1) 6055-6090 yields -1.31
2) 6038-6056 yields -1.25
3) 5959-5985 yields -0.75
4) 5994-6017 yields -0.95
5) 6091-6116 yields -0.06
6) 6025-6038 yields -0.60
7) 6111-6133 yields 0.52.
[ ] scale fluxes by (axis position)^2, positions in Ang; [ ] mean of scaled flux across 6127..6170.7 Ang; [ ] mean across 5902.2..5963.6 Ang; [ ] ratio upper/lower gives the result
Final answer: 1.03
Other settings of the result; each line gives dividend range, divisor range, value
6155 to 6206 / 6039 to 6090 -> 0.96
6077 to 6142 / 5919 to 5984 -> 1.02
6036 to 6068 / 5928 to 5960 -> 1.10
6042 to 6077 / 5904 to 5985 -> 1.08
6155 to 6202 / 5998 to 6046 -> 0.98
